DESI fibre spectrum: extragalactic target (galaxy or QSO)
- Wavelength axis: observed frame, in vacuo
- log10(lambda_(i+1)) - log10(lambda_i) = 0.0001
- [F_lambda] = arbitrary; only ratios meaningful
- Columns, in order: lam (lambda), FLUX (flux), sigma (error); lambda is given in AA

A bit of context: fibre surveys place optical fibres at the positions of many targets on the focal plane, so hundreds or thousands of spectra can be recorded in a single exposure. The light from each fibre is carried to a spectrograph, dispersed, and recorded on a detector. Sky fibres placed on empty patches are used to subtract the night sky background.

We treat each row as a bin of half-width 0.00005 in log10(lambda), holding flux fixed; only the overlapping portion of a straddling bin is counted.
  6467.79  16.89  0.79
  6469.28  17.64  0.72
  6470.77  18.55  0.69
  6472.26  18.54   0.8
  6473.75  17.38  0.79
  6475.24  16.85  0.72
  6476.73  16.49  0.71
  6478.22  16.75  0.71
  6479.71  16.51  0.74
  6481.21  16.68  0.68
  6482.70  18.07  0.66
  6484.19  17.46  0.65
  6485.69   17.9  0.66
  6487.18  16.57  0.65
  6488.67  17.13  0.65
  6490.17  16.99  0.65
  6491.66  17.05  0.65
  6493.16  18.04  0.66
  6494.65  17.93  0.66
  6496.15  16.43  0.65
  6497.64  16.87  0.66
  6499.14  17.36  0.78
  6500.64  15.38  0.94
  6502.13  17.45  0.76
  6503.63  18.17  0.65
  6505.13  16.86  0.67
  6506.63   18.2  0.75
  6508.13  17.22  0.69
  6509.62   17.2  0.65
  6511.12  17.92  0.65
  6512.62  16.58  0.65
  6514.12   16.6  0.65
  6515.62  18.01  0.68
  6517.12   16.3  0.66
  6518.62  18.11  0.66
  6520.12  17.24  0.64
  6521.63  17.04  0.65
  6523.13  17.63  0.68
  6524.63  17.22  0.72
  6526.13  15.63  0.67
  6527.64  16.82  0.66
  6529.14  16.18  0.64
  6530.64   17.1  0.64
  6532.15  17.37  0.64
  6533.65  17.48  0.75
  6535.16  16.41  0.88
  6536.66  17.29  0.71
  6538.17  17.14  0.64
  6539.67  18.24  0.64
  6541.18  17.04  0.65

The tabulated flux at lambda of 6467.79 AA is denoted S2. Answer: 16.89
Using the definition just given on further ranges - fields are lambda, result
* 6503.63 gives 18.17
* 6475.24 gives 16.85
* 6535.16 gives 16.41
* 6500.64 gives 15.38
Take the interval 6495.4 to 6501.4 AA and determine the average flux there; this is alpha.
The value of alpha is 16.5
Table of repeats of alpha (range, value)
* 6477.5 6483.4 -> 17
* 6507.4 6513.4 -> 17.2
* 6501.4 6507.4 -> 17.6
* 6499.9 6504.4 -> 17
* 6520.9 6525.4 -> 17.3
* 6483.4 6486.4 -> 17.7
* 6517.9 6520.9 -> 17.6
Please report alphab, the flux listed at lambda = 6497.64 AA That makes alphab 16.87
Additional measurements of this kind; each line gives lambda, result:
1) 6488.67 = 17.13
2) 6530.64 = 17.1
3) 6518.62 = 18.11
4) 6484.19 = 17.46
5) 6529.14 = 16.18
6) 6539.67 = 18.24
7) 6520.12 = 17.24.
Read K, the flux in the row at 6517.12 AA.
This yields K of 16.3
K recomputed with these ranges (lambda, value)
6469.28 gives 17.64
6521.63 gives 17.04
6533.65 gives 17.48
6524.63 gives 17.22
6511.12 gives 17.92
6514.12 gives 16.6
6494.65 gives 17.93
